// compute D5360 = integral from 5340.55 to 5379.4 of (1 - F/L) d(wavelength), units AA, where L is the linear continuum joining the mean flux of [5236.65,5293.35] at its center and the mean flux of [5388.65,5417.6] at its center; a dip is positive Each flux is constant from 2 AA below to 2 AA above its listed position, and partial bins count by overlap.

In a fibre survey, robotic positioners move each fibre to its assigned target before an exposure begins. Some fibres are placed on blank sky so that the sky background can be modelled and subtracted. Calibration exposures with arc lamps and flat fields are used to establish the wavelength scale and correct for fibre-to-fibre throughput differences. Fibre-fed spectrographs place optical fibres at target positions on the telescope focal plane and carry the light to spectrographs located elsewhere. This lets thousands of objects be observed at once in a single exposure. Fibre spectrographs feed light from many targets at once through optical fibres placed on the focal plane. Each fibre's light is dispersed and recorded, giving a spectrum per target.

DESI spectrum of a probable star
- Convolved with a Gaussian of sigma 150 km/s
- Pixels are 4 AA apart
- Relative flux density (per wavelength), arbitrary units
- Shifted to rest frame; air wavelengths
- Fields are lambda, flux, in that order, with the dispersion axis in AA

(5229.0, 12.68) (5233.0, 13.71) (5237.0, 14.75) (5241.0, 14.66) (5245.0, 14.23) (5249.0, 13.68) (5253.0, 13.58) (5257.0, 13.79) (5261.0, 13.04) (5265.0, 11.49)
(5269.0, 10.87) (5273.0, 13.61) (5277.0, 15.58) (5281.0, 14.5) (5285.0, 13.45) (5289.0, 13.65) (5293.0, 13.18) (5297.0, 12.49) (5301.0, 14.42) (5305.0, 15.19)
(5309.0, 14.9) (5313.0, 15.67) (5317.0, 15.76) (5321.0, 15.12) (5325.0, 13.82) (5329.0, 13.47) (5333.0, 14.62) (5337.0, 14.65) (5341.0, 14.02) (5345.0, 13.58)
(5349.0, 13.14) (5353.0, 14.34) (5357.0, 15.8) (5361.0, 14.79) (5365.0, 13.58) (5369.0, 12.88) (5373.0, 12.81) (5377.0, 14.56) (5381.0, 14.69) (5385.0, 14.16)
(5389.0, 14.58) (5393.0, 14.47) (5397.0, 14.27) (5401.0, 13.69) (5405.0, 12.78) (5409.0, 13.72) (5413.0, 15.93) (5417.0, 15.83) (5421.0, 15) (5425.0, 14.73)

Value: 0.4 AA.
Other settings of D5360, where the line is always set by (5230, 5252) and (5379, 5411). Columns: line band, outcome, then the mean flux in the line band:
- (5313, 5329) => -0.8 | 14.8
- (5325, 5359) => -0.3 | 14.2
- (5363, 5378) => 0.7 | 13.4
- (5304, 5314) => -0.8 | 15.2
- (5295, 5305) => 0.2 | 13.8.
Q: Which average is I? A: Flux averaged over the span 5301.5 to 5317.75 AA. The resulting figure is 15.3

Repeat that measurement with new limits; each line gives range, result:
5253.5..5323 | 13.9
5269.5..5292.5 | 13.9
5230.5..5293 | 13.6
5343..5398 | 14.1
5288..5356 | 14.3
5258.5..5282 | 13.1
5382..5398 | 14.4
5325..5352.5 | 13.9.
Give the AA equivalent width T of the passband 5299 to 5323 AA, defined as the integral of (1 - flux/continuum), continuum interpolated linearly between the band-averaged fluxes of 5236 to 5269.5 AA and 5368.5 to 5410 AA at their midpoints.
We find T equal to -2.7 AA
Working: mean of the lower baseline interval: 13.4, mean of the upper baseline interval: 13.9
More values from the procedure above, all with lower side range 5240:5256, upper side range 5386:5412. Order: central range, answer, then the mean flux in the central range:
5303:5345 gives -2.0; 14.7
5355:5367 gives -0.6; 14.7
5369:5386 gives 0.1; 13.9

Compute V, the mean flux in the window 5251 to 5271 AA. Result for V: 12.6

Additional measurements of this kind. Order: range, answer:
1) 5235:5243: 14.7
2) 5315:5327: 14.9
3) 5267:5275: 12.2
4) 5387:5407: 14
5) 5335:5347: 14.1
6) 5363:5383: 13.7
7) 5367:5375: 12.8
